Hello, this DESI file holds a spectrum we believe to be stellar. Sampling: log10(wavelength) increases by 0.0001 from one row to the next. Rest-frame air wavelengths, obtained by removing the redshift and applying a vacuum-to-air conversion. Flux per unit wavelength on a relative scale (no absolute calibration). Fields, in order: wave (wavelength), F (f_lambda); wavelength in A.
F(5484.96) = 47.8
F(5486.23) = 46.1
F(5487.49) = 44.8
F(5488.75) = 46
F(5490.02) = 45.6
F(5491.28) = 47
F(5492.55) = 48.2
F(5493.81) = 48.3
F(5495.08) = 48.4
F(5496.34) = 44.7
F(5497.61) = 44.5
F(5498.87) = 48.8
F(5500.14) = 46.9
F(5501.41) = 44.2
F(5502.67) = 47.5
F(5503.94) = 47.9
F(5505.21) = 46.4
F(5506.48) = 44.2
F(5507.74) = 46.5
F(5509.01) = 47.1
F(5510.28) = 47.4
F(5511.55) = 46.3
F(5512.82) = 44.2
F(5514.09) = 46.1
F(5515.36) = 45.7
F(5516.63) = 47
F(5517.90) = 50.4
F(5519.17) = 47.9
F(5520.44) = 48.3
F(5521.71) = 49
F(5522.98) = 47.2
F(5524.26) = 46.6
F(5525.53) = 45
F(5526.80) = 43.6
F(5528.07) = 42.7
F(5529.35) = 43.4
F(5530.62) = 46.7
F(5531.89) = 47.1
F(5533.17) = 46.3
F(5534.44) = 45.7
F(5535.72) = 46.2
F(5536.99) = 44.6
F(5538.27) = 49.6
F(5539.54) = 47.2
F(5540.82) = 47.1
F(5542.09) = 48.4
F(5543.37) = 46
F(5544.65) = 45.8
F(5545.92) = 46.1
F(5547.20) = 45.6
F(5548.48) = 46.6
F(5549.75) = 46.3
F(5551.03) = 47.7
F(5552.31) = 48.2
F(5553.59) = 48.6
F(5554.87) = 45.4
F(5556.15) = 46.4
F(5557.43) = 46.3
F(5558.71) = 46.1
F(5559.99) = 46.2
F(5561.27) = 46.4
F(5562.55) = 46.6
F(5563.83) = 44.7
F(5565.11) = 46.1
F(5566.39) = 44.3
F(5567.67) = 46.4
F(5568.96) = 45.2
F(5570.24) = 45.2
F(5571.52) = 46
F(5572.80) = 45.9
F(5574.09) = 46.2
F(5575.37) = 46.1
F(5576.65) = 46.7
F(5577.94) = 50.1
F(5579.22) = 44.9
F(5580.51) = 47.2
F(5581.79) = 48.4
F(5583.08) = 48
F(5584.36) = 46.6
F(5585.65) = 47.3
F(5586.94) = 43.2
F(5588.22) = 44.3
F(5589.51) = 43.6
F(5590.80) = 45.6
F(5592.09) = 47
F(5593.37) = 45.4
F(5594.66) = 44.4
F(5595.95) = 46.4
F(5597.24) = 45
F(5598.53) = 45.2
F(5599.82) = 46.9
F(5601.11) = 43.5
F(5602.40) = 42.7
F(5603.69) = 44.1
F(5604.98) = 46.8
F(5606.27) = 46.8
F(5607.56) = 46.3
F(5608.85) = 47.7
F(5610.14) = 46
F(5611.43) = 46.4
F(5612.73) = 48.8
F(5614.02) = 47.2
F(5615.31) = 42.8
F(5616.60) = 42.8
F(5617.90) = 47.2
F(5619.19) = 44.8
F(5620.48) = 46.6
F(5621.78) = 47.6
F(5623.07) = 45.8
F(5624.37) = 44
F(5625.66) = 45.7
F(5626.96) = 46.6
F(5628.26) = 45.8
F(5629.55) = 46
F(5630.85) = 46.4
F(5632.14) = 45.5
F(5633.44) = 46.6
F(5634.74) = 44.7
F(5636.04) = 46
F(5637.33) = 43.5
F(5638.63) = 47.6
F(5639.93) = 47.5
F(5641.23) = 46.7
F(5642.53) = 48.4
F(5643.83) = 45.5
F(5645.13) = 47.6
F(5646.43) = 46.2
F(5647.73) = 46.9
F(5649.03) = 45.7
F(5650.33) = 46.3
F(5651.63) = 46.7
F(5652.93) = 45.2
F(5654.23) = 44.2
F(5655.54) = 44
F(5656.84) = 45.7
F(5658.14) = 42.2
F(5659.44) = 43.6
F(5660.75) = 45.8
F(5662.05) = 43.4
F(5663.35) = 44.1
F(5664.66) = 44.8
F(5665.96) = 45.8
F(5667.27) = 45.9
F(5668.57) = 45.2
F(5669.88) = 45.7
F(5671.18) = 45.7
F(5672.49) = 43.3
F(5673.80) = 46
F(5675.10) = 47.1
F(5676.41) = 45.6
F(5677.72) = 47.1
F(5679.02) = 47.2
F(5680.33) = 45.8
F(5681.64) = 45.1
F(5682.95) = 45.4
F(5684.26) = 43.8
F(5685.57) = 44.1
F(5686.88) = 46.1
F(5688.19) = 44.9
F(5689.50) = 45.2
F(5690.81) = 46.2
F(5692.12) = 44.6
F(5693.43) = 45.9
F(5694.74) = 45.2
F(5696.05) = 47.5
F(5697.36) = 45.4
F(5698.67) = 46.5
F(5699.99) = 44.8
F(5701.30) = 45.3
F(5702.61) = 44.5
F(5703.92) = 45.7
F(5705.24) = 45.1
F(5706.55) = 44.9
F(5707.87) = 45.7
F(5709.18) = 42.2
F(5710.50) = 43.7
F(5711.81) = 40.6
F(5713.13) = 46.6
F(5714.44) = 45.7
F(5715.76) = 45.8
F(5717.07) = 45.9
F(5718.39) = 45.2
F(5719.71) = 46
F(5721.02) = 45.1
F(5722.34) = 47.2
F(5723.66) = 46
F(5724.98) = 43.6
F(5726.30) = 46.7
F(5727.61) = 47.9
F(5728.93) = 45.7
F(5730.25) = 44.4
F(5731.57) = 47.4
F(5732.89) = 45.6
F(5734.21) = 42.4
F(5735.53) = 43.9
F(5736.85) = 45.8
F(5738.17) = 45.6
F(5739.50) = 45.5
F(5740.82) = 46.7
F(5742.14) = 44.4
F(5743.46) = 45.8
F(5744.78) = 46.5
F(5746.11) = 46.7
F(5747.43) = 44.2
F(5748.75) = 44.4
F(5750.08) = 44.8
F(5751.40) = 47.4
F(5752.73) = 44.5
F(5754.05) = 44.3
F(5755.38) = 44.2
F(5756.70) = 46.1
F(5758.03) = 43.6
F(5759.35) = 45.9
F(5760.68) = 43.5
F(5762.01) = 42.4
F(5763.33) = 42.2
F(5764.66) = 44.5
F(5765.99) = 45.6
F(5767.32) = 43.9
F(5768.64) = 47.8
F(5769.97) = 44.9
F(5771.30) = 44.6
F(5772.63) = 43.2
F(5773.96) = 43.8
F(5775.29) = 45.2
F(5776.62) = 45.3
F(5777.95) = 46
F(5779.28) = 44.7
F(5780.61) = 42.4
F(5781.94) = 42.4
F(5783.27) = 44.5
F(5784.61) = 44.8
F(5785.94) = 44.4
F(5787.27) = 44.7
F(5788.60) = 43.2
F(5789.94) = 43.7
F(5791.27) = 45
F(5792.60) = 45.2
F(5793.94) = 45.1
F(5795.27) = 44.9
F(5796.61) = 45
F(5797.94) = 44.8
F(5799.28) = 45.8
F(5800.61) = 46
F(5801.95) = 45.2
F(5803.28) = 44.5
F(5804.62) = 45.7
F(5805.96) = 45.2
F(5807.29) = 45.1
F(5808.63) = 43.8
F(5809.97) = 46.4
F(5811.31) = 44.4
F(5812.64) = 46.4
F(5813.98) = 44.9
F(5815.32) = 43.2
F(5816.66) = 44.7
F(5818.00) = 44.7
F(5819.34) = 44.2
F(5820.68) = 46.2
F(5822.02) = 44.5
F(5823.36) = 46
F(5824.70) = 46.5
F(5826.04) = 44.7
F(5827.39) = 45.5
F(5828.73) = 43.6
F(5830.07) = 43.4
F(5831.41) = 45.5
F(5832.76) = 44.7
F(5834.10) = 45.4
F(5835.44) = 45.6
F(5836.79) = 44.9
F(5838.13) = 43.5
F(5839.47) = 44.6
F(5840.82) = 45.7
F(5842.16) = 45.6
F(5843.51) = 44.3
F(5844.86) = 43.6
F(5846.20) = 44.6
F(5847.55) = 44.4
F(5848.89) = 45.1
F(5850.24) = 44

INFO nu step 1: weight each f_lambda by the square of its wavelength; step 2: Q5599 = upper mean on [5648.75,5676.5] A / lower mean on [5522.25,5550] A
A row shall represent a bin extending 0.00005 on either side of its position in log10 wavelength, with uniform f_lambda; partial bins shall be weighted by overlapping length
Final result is 1.02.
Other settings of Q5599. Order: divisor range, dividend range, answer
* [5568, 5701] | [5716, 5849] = 1.04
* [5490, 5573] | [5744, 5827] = 1.06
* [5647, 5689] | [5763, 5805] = 1.03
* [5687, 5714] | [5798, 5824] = 1.04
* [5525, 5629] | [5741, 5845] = 1.05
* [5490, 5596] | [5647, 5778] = 1.03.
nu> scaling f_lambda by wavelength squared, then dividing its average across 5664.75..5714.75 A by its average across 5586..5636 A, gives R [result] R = 1.02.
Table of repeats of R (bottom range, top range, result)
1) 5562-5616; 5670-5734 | 1.03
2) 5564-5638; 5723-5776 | 1.04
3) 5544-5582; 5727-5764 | 1.04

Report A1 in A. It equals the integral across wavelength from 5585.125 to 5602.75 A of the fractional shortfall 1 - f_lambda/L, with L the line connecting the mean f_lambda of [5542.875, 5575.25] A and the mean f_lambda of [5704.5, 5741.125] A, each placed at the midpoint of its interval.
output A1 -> 0.3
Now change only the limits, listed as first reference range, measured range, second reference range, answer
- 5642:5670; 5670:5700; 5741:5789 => -0.3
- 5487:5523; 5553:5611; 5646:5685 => 0.1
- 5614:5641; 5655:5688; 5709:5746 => 0.3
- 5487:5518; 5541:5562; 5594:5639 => -0.2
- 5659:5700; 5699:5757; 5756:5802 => -0.3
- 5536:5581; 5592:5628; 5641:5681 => 0.2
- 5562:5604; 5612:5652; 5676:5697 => -0.4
